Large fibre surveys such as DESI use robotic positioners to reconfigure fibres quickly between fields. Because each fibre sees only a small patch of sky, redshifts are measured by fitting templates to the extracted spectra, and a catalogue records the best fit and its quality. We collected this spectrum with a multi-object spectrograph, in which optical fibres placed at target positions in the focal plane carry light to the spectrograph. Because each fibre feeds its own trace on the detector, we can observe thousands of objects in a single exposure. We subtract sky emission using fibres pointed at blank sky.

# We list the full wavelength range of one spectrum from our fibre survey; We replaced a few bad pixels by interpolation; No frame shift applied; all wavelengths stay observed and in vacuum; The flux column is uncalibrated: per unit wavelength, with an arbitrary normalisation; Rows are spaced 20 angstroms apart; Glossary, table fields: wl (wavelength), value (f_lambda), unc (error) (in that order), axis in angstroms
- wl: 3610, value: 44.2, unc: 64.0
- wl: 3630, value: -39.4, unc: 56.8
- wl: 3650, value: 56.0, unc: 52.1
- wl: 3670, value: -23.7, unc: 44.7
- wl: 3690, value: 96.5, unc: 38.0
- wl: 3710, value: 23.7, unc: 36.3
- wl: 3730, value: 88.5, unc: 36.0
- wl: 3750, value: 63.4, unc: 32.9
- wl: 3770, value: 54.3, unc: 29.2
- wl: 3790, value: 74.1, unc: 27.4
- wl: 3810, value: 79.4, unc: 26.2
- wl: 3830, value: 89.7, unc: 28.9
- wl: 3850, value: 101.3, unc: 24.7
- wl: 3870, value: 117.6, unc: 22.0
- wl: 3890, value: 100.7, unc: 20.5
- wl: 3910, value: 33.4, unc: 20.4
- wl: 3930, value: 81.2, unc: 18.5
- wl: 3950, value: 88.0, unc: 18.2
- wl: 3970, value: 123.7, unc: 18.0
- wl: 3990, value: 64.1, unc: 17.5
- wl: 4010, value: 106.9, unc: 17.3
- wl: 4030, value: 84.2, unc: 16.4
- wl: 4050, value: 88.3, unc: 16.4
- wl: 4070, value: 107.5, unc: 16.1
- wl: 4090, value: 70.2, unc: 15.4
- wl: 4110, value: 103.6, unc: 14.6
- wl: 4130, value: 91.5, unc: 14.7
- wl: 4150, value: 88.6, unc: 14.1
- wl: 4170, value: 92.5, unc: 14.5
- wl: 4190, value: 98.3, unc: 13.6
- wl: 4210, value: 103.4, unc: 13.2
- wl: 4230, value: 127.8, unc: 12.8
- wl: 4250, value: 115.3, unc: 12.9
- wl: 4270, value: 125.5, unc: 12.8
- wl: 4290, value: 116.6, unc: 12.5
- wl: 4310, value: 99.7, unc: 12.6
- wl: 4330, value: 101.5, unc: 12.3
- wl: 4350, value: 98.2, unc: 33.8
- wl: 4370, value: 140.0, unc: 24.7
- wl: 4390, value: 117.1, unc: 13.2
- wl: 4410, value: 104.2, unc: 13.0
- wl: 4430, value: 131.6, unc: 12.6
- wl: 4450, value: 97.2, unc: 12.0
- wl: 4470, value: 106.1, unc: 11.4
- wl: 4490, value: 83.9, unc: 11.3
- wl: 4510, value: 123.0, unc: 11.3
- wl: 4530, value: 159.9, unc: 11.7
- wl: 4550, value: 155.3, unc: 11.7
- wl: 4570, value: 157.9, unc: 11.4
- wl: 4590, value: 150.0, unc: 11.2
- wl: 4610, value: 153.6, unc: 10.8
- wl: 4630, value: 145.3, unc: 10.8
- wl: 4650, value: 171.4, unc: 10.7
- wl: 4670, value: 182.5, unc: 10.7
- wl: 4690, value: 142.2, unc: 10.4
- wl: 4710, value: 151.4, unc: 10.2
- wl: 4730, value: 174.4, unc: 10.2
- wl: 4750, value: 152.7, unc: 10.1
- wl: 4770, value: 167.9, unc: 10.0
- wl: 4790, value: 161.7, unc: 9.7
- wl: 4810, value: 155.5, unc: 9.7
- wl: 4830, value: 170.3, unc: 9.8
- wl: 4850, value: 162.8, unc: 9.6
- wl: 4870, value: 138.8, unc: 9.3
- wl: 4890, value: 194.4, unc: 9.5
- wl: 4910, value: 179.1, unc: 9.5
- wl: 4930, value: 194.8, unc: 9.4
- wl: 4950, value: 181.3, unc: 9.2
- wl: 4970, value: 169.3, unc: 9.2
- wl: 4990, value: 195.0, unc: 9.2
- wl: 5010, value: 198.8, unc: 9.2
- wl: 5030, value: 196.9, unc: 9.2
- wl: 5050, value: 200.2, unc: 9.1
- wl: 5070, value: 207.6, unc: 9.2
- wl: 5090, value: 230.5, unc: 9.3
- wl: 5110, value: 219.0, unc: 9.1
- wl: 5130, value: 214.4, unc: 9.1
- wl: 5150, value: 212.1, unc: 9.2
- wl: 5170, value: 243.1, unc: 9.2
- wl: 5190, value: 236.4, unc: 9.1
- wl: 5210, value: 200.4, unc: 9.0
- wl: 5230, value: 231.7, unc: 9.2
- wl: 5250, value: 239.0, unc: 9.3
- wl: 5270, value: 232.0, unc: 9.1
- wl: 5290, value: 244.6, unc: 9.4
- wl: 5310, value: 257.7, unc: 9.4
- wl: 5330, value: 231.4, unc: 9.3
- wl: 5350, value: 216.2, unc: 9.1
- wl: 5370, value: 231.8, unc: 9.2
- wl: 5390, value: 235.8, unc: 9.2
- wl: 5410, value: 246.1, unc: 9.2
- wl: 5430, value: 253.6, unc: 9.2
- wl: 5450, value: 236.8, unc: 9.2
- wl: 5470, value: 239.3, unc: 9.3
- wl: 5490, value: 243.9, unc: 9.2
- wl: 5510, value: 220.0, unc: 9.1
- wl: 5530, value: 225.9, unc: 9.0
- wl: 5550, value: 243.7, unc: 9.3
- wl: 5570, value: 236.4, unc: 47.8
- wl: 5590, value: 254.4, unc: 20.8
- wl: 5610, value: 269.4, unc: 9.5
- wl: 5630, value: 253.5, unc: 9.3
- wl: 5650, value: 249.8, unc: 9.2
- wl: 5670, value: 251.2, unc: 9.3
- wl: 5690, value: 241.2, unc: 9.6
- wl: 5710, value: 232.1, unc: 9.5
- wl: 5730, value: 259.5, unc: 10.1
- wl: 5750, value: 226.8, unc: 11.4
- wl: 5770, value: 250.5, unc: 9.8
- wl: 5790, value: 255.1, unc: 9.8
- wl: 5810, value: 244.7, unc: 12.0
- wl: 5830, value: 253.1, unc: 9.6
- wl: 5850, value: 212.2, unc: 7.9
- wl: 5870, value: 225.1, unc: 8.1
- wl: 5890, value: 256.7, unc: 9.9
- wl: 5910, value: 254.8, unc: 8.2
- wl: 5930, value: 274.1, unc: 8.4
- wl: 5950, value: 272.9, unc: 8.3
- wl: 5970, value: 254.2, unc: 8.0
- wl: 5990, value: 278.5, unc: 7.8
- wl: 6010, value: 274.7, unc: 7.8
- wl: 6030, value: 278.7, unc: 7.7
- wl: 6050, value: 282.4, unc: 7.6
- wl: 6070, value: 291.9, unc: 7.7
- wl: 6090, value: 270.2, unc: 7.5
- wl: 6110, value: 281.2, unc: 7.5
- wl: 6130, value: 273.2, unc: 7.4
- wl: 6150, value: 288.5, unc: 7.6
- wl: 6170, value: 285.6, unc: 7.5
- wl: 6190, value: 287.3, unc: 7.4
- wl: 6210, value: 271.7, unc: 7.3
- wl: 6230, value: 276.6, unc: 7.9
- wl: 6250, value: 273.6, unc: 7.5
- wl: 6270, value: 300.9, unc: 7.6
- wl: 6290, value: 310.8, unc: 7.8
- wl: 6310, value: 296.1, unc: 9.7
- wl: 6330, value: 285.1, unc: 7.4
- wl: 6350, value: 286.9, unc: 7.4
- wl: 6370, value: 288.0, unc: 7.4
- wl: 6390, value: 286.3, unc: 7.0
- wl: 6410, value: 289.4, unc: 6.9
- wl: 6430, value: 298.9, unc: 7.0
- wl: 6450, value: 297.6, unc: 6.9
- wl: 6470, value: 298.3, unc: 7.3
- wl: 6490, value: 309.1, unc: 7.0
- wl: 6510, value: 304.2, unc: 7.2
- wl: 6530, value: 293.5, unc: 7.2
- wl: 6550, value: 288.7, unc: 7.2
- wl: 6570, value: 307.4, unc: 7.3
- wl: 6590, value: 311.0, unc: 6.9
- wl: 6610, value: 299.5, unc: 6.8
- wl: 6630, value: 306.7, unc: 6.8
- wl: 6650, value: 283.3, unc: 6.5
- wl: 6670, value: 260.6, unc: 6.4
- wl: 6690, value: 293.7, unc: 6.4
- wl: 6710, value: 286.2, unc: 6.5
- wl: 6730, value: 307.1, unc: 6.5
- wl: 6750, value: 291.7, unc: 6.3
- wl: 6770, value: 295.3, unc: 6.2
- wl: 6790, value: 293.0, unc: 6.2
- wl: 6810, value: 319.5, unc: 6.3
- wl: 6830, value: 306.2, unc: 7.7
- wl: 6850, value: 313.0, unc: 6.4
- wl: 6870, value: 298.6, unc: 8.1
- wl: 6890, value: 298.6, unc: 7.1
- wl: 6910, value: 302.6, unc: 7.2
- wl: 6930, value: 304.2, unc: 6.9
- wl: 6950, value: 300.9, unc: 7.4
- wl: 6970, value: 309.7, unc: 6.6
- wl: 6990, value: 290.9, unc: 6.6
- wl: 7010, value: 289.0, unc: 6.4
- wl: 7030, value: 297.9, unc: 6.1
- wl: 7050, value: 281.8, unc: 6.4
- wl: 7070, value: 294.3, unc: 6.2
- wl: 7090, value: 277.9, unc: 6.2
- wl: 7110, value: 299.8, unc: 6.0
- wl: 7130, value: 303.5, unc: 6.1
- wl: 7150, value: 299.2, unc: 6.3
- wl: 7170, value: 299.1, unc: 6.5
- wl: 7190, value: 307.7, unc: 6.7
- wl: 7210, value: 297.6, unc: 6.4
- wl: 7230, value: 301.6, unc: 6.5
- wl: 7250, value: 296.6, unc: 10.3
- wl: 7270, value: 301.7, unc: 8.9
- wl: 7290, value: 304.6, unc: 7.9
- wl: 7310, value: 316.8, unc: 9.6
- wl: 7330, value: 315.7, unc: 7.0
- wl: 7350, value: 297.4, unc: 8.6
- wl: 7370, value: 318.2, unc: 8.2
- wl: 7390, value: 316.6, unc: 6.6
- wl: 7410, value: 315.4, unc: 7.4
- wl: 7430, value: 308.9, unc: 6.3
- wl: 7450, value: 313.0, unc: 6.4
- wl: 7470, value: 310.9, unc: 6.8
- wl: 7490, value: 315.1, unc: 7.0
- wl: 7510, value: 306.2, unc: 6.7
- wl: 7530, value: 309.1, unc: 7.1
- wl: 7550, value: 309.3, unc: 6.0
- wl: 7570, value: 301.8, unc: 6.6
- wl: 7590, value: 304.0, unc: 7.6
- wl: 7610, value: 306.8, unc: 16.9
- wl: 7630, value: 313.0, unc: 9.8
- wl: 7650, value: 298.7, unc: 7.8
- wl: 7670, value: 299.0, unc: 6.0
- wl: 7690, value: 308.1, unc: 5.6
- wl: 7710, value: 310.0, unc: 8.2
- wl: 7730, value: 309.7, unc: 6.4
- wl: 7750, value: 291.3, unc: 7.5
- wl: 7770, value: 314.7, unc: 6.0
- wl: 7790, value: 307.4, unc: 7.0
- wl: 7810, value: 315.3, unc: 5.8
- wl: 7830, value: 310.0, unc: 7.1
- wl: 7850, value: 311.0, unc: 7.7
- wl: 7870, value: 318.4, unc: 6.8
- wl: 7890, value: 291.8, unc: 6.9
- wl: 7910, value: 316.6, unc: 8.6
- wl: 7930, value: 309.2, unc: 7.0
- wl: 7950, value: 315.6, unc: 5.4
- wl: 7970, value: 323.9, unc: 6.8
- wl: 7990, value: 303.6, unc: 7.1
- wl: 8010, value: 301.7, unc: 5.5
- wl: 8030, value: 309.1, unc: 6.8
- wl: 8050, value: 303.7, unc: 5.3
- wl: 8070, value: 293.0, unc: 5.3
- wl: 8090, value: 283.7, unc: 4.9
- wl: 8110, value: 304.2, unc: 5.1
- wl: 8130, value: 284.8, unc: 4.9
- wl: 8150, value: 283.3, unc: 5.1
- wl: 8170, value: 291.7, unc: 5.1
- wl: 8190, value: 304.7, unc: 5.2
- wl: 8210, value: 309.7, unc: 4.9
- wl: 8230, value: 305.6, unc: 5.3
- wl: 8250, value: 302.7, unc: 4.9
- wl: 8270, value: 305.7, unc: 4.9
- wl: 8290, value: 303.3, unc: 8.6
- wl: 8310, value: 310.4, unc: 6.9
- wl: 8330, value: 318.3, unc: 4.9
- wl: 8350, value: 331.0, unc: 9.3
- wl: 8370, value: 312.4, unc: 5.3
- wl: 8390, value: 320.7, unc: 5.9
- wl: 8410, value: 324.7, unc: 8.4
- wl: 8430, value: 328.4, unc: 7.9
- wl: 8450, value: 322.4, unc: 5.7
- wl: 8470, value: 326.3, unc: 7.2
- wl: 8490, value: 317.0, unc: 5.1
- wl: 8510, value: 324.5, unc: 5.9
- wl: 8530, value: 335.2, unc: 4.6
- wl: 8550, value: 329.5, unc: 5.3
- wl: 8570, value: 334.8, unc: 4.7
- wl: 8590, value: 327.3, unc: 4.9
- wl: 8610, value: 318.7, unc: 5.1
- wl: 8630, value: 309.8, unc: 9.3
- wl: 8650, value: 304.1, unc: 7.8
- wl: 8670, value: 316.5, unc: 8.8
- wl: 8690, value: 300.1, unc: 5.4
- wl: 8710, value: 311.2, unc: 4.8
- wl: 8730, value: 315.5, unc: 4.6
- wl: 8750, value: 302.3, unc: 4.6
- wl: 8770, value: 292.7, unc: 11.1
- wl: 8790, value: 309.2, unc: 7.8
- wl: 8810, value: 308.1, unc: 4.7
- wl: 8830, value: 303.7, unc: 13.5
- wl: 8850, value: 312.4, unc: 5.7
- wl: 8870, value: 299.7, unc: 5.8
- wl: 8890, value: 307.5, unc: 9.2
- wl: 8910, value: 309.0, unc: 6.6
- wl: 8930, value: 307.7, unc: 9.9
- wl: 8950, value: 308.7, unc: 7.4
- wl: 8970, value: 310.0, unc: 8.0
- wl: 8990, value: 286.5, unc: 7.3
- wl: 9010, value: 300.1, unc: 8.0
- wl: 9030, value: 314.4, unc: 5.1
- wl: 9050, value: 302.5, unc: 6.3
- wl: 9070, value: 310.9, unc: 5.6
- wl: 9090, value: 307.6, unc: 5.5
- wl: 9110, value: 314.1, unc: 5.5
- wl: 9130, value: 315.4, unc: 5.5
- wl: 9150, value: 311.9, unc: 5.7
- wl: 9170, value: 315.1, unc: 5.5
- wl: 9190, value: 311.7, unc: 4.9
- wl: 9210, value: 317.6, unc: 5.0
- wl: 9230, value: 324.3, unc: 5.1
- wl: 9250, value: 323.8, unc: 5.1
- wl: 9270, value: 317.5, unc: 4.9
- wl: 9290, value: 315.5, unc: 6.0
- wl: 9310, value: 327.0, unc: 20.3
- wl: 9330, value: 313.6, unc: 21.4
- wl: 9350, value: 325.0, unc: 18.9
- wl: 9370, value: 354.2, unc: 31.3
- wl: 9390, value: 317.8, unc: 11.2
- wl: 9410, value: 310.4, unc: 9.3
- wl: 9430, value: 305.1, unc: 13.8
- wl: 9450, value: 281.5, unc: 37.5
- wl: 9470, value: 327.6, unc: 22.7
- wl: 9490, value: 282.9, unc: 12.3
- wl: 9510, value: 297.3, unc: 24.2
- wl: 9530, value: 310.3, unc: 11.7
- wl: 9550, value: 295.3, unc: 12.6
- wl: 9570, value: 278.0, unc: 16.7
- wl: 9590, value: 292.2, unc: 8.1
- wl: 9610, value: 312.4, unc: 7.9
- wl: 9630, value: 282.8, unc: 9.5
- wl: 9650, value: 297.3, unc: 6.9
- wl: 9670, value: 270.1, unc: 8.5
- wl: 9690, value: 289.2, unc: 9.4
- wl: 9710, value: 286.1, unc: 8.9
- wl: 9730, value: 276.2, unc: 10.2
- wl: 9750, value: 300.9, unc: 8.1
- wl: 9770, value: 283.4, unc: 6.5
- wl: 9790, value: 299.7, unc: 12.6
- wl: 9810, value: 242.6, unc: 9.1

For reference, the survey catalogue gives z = 0.133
